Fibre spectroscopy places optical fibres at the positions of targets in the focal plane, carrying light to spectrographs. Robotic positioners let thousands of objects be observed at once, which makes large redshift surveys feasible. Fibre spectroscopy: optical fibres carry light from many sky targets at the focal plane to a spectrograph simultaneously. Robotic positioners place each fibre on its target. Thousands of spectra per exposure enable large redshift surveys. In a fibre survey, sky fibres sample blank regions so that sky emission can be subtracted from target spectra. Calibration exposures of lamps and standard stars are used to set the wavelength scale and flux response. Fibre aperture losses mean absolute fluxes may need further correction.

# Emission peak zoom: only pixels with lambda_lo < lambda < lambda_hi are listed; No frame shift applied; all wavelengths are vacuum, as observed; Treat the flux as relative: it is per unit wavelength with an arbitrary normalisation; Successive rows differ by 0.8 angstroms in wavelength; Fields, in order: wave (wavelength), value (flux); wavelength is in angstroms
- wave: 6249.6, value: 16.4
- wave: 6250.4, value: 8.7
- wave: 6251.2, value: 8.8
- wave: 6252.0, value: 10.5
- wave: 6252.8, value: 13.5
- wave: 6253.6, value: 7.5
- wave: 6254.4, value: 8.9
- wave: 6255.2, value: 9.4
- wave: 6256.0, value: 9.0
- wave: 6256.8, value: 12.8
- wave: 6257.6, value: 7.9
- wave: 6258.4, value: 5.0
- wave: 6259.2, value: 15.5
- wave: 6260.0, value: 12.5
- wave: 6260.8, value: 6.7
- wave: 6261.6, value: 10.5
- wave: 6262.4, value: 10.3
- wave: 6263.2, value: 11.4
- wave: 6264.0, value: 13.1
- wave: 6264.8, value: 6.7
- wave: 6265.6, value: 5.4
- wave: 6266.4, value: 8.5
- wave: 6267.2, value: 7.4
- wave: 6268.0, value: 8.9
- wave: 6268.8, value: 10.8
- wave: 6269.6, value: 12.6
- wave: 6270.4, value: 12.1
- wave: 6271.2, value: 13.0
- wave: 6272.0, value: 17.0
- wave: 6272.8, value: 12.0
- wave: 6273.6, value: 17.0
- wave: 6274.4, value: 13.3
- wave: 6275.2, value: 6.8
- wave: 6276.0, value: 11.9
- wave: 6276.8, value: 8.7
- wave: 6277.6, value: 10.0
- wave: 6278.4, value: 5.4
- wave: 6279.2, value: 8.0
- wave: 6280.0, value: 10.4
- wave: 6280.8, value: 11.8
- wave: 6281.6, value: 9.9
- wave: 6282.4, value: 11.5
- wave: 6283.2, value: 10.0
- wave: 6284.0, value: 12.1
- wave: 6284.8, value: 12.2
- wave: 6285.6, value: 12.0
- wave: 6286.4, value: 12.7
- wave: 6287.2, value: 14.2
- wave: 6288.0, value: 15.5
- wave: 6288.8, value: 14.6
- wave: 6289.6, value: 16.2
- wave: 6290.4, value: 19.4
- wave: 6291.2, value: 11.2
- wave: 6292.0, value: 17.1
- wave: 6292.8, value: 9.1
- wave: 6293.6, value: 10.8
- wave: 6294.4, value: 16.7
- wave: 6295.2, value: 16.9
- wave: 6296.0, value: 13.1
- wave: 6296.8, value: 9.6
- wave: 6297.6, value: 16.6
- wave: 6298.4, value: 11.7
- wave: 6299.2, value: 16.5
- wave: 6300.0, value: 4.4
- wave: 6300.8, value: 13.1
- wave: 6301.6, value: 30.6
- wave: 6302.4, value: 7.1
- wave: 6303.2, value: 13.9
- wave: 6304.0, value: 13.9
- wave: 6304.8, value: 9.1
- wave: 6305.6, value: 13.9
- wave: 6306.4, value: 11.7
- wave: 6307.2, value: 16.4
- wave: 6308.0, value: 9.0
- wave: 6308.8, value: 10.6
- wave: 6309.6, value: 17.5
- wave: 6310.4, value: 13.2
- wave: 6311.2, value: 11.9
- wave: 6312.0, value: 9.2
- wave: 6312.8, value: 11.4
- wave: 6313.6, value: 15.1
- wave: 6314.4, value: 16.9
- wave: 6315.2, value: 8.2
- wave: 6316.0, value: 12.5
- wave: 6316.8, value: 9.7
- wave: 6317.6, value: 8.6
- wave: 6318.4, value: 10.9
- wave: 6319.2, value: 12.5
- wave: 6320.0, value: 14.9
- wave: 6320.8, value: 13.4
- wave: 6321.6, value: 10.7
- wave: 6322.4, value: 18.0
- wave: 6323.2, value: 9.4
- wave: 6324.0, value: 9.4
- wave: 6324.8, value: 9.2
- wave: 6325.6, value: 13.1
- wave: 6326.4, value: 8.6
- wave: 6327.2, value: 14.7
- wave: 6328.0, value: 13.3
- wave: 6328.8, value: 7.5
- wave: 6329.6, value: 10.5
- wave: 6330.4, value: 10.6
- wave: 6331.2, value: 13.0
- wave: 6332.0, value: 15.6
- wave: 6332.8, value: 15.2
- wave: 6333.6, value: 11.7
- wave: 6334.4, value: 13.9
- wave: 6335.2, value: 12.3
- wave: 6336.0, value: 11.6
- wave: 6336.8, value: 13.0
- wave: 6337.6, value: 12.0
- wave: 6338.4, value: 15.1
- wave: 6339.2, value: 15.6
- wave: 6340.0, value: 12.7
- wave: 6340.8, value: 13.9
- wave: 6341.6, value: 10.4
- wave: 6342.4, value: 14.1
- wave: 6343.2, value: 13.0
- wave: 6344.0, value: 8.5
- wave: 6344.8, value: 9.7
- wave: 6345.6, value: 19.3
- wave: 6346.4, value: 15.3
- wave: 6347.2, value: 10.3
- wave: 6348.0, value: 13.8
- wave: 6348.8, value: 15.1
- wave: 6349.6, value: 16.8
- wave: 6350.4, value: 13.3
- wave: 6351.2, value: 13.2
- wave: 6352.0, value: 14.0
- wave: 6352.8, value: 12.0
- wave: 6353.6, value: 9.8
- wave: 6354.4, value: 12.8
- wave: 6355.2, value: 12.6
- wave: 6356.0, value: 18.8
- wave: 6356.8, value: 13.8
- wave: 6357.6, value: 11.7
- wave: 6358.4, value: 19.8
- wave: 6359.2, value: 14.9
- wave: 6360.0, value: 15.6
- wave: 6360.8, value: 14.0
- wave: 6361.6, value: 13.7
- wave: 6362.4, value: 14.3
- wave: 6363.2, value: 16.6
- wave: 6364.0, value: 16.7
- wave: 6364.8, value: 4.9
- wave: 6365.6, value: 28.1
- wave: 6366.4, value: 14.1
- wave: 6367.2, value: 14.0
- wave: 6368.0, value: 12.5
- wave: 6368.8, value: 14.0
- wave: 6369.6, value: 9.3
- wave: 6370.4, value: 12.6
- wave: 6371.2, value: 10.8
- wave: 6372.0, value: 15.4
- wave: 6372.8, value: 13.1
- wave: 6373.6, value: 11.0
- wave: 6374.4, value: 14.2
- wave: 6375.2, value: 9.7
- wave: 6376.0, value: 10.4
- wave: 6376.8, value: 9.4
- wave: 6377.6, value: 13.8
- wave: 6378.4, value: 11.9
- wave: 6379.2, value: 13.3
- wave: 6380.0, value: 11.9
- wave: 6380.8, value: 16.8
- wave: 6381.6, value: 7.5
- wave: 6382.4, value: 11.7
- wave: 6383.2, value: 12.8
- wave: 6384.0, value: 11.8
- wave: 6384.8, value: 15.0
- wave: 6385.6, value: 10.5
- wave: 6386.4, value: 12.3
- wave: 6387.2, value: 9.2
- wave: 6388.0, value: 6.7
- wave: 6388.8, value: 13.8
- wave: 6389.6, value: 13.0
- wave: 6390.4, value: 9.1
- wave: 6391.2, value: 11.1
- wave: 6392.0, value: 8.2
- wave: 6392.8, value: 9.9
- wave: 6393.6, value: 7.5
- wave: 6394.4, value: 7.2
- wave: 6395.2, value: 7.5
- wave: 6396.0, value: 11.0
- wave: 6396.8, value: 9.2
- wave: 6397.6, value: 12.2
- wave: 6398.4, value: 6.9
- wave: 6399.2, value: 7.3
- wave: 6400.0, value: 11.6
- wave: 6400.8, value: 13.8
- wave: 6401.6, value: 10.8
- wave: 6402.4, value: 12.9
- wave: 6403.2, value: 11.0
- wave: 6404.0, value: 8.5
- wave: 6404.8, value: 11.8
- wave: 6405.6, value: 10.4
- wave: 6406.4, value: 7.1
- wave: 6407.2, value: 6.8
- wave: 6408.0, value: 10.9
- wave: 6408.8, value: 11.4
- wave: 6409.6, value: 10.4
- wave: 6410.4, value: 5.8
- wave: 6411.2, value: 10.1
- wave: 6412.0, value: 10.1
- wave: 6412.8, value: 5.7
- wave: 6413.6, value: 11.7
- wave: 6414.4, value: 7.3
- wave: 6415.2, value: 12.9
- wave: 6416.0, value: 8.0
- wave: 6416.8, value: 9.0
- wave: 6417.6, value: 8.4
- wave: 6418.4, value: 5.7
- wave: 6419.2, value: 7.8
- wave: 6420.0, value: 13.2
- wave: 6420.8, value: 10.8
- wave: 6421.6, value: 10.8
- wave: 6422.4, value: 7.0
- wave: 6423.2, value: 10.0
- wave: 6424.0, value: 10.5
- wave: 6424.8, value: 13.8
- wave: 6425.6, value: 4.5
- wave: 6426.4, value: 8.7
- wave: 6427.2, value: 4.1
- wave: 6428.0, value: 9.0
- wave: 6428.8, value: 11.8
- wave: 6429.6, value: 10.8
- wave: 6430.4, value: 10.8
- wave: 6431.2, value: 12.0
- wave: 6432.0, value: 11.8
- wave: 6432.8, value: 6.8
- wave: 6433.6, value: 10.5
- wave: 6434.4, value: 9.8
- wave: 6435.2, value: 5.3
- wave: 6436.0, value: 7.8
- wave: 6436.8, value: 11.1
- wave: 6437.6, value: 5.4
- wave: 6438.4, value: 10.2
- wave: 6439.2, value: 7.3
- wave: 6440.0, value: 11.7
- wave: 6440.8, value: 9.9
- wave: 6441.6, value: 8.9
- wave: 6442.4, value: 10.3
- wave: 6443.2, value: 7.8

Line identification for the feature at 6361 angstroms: C III] 1909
